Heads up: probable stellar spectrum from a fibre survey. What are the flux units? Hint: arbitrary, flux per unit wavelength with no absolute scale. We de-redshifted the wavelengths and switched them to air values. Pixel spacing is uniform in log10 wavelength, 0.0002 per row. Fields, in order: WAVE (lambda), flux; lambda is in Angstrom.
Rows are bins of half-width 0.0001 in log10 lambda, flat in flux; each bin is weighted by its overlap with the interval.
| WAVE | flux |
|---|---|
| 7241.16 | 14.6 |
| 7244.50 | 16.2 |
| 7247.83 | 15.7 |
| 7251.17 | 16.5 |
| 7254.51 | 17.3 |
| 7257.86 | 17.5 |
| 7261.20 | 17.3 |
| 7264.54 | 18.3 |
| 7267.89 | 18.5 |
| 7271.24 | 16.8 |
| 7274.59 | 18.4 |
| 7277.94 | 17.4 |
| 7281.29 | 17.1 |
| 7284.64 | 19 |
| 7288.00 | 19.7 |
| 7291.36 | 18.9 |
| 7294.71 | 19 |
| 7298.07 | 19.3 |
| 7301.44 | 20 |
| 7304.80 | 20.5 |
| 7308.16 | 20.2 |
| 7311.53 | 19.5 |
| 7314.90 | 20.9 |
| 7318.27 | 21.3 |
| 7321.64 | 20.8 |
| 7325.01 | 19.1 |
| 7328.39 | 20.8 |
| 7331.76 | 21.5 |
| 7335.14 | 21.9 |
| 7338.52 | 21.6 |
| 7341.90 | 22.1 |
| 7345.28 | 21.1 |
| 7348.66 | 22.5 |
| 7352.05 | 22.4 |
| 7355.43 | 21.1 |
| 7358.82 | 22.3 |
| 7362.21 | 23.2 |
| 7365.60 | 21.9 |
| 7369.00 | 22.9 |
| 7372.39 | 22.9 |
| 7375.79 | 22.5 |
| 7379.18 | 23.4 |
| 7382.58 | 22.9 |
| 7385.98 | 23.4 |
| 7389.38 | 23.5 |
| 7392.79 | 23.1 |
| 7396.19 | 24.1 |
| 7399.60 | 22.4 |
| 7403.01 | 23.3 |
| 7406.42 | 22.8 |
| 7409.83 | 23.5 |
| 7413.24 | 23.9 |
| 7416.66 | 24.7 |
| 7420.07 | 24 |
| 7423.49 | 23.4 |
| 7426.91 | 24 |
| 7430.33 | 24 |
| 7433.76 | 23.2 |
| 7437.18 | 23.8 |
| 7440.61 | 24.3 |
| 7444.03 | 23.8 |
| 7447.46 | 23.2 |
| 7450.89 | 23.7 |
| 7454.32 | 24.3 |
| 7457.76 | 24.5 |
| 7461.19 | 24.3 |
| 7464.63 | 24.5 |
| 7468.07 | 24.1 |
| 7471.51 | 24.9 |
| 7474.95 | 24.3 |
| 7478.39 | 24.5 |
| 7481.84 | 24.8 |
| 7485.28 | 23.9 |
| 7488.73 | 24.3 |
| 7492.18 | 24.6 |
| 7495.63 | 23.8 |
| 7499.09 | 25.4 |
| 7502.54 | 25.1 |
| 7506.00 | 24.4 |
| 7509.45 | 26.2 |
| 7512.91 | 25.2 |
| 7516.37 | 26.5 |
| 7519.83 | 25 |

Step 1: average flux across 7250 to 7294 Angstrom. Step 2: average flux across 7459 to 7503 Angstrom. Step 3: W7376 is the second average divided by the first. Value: 1.4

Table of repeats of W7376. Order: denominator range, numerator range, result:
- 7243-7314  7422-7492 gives 1.32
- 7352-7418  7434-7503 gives 1.05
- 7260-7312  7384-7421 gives 1.25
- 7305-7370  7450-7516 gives 1.15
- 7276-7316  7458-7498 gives 1.27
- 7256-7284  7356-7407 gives 1.30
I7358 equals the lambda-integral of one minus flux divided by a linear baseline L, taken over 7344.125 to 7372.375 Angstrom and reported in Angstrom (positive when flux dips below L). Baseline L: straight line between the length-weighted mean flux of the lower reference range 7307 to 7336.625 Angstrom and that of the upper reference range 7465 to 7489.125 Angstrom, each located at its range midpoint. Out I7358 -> -0.9 Angstrom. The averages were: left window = 20.7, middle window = 22.2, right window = 24.4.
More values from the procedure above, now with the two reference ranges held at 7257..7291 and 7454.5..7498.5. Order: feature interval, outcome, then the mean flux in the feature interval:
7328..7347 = -1.4 Angstrom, 21.6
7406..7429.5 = -1.3 Angstrom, 23.8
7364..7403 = -2.8 Angstrom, 23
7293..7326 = -1.6 Angstrom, 20.1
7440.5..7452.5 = -0.1 Angstrom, 23.7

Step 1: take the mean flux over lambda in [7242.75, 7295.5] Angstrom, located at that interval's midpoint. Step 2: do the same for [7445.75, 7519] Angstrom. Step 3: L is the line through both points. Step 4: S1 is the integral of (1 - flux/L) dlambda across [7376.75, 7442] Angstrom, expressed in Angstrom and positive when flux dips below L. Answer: -3.9 Angstrom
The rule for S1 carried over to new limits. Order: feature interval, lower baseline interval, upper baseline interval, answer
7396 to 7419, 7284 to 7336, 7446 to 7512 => -0.9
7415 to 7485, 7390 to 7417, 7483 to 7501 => -0.5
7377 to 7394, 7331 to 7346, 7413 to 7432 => -0.2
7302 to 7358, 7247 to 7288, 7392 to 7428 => -2.4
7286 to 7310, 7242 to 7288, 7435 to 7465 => -1.4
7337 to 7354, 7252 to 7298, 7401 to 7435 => -0.9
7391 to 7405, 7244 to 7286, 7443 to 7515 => -0.9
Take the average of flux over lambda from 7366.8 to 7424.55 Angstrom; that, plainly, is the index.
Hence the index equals 23.3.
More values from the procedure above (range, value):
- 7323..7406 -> 22.3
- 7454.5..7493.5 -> 24.4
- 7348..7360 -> 22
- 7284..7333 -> 20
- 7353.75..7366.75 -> 22.1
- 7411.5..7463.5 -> 23.9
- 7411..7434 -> 23.9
